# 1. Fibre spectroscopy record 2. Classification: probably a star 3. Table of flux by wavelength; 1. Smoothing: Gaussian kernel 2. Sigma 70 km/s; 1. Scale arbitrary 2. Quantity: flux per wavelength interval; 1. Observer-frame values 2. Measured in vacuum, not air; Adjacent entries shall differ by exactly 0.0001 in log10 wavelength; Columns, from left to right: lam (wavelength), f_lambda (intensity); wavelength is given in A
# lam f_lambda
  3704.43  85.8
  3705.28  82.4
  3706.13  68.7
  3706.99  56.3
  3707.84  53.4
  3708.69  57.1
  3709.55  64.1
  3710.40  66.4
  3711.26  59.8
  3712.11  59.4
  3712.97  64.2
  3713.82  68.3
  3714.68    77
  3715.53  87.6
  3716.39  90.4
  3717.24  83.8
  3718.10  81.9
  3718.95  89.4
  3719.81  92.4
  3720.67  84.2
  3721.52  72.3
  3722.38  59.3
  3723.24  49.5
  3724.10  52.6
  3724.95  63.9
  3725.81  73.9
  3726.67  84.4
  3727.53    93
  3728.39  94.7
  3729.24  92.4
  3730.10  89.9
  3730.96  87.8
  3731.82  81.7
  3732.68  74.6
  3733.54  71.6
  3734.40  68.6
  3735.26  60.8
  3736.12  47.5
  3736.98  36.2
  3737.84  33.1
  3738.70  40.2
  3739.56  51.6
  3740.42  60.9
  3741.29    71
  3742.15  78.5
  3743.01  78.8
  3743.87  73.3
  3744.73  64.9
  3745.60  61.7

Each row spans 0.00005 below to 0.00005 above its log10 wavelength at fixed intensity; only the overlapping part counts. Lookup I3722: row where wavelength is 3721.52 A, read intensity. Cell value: 72.3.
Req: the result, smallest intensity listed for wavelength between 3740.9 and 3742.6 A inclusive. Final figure 71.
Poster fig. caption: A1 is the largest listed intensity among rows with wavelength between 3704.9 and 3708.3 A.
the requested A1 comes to 82.4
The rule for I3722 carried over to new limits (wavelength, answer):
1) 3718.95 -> 89.4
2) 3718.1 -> 81.9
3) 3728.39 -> 94.7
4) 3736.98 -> 36.2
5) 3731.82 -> 81.7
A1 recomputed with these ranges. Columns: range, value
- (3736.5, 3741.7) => 71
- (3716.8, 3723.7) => 92.4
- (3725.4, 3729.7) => 94.7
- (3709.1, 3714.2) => 68.3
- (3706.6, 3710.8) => 66.4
